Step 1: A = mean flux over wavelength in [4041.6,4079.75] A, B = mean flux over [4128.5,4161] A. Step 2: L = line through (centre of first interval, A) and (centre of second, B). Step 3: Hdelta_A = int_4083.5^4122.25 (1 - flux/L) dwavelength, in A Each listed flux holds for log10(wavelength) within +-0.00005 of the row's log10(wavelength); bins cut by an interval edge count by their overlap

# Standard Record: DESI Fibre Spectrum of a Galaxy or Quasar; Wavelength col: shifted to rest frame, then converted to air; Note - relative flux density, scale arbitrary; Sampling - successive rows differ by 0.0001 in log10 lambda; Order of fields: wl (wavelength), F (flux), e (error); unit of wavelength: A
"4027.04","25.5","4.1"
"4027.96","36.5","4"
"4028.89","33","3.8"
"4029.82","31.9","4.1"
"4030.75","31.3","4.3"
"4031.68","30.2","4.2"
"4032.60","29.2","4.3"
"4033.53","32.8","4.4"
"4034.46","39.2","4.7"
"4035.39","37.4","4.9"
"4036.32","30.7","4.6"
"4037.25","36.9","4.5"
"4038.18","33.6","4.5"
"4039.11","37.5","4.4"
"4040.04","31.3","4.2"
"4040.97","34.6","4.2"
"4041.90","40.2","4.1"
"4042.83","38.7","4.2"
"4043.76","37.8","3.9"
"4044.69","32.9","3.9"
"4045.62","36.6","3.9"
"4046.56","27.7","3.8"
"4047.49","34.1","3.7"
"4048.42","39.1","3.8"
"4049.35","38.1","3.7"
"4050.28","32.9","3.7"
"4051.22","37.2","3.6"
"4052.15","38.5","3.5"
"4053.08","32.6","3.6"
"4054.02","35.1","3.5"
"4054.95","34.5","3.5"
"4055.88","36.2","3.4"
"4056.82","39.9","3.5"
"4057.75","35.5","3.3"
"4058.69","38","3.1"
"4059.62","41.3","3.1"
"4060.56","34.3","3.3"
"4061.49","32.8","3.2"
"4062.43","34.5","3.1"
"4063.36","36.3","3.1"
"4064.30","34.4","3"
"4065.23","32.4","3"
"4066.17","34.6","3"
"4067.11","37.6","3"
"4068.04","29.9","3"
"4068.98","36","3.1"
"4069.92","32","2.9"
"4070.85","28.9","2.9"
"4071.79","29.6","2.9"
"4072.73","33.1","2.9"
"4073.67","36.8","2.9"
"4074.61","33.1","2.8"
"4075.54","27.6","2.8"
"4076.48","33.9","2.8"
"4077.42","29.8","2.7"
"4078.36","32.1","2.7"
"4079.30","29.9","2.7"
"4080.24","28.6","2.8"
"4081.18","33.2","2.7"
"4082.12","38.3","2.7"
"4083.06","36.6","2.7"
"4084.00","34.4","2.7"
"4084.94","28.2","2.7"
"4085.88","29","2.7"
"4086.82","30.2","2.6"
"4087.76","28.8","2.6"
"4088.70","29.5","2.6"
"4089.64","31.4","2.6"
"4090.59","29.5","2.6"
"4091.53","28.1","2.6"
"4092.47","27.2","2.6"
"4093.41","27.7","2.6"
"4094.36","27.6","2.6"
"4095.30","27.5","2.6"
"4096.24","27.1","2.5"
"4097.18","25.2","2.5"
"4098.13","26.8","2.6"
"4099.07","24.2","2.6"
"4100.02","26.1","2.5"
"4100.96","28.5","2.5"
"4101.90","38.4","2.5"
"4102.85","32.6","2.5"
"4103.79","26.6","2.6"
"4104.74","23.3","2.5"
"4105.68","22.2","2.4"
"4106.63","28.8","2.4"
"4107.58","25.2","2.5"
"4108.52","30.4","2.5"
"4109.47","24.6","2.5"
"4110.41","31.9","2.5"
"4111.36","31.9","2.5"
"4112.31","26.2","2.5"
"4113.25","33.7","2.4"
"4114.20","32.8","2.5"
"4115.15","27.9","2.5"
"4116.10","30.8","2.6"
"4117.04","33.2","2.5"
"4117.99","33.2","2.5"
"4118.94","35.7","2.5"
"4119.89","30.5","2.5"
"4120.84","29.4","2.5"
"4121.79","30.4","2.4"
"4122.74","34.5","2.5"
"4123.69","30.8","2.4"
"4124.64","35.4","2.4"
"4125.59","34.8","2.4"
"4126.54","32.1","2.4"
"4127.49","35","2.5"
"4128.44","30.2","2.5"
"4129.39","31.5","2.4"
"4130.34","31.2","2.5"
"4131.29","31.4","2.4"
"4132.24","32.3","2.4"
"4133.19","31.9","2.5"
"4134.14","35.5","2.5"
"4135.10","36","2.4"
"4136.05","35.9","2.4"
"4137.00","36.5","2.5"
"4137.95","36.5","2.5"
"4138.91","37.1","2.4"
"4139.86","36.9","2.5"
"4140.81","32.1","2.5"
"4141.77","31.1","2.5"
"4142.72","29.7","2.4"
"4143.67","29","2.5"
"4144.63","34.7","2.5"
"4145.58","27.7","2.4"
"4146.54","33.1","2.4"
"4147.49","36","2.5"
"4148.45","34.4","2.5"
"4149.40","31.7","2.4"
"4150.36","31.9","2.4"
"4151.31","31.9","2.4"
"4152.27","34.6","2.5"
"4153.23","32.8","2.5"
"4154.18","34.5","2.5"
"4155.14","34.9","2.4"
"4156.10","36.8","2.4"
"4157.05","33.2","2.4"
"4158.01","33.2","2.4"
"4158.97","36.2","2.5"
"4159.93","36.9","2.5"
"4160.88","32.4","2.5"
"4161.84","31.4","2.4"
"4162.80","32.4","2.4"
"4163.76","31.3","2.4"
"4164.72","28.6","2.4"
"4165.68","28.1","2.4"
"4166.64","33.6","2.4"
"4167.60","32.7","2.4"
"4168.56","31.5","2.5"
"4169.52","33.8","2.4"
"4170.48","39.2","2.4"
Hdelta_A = 5.5 A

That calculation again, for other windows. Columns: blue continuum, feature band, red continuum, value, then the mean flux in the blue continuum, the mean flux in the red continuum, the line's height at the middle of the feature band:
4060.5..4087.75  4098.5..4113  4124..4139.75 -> 2.3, 32.6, 34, 33.4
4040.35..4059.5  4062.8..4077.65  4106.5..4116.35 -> 0.4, 36.1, 29.5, 33.9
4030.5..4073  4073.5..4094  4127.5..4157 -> 2.0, 34.8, 33.4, 34.3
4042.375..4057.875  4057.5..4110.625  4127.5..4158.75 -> 6.1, 35.7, 33.4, 34.9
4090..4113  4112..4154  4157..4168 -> -3.5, 27.9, 32.4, 30.2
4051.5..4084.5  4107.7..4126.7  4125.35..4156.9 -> 1.3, 34.1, 33.4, 33.6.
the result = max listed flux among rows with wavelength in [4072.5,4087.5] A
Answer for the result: 38.3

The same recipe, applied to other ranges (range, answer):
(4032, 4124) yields 41.3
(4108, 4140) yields 37.1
